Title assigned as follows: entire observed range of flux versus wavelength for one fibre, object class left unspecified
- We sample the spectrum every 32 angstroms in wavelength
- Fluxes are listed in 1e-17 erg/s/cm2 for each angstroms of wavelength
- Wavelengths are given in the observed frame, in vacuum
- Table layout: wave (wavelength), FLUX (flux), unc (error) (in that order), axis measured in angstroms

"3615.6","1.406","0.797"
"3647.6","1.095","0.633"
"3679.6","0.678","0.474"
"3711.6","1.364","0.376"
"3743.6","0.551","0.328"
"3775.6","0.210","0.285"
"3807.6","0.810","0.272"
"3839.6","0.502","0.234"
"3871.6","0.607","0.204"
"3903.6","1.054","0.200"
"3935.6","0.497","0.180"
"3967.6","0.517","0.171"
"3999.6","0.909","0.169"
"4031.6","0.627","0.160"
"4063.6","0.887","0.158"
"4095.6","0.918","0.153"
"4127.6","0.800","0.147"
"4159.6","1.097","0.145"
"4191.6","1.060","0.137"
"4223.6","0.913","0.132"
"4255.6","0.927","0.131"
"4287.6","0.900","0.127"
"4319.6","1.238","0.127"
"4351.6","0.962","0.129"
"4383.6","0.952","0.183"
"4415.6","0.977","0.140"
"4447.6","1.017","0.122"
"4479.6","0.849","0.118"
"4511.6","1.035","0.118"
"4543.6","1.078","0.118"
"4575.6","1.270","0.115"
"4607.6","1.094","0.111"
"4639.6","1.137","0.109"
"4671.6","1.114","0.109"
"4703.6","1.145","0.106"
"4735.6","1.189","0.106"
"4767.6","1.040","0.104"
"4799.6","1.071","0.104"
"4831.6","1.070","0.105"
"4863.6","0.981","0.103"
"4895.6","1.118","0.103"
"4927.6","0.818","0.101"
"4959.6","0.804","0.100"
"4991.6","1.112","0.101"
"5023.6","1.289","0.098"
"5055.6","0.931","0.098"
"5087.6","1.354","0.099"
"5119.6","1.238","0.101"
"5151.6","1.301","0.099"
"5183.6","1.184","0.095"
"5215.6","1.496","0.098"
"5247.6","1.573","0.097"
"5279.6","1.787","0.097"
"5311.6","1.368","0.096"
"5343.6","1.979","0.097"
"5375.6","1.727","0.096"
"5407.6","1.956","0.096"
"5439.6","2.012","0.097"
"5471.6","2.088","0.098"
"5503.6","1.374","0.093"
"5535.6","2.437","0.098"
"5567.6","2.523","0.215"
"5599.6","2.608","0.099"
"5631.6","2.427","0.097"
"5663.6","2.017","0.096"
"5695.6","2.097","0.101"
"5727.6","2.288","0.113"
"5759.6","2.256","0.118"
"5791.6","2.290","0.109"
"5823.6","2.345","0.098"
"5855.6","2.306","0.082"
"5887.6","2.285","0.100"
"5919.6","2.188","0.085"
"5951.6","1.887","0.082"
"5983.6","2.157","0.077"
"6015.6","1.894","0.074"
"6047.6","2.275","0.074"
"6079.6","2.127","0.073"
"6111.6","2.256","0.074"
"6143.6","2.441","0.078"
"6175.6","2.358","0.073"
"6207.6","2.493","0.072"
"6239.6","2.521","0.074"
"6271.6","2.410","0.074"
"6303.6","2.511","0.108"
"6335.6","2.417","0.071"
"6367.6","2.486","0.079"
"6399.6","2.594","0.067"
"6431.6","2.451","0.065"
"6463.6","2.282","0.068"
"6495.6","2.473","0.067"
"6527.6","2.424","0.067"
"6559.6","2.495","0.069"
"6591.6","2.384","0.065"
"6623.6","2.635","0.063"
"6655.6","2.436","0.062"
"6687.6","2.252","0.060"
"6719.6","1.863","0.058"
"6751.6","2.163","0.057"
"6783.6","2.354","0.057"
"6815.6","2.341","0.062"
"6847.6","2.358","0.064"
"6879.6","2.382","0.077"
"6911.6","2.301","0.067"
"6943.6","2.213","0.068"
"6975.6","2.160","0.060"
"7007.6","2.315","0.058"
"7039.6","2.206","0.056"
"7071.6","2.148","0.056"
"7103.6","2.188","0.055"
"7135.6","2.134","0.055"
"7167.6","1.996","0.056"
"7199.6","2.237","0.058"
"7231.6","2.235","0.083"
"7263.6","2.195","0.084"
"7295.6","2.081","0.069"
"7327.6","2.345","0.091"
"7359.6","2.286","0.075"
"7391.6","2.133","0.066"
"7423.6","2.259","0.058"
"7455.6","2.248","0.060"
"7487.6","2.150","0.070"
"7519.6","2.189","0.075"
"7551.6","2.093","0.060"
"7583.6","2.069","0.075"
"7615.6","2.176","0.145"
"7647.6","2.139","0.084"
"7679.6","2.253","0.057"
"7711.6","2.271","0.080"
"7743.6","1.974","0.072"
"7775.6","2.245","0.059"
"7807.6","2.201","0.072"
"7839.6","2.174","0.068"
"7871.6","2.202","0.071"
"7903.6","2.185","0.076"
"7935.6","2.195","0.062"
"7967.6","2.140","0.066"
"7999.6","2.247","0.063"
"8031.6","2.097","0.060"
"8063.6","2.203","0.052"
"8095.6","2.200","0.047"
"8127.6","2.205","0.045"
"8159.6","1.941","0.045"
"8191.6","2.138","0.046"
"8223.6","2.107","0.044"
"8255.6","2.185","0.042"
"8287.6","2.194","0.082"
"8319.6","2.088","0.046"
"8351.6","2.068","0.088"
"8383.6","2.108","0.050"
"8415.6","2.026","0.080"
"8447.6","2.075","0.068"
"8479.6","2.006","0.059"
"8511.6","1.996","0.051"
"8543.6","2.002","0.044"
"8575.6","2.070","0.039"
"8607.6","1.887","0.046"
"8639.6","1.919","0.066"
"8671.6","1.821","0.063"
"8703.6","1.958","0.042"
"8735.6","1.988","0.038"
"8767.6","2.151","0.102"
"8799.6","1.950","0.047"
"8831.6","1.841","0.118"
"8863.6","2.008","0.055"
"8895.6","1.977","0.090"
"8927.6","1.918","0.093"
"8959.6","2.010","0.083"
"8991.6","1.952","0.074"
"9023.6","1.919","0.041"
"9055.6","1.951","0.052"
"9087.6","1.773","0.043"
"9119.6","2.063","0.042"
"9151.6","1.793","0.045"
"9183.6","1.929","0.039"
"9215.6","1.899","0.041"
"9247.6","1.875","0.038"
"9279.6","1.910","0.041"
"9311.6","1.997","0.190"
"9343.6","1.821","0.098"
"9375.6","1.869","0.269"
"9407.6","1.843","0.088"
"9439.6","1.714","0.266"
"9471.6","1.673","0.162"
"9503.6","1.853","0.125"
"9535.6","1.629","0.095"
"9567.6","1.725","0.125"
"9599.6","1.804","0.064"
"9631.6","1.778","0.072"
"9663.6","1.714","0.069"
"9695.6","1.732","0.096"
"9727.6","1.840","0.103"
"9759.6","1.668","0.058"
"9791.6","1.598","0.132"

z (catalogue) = 0.384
